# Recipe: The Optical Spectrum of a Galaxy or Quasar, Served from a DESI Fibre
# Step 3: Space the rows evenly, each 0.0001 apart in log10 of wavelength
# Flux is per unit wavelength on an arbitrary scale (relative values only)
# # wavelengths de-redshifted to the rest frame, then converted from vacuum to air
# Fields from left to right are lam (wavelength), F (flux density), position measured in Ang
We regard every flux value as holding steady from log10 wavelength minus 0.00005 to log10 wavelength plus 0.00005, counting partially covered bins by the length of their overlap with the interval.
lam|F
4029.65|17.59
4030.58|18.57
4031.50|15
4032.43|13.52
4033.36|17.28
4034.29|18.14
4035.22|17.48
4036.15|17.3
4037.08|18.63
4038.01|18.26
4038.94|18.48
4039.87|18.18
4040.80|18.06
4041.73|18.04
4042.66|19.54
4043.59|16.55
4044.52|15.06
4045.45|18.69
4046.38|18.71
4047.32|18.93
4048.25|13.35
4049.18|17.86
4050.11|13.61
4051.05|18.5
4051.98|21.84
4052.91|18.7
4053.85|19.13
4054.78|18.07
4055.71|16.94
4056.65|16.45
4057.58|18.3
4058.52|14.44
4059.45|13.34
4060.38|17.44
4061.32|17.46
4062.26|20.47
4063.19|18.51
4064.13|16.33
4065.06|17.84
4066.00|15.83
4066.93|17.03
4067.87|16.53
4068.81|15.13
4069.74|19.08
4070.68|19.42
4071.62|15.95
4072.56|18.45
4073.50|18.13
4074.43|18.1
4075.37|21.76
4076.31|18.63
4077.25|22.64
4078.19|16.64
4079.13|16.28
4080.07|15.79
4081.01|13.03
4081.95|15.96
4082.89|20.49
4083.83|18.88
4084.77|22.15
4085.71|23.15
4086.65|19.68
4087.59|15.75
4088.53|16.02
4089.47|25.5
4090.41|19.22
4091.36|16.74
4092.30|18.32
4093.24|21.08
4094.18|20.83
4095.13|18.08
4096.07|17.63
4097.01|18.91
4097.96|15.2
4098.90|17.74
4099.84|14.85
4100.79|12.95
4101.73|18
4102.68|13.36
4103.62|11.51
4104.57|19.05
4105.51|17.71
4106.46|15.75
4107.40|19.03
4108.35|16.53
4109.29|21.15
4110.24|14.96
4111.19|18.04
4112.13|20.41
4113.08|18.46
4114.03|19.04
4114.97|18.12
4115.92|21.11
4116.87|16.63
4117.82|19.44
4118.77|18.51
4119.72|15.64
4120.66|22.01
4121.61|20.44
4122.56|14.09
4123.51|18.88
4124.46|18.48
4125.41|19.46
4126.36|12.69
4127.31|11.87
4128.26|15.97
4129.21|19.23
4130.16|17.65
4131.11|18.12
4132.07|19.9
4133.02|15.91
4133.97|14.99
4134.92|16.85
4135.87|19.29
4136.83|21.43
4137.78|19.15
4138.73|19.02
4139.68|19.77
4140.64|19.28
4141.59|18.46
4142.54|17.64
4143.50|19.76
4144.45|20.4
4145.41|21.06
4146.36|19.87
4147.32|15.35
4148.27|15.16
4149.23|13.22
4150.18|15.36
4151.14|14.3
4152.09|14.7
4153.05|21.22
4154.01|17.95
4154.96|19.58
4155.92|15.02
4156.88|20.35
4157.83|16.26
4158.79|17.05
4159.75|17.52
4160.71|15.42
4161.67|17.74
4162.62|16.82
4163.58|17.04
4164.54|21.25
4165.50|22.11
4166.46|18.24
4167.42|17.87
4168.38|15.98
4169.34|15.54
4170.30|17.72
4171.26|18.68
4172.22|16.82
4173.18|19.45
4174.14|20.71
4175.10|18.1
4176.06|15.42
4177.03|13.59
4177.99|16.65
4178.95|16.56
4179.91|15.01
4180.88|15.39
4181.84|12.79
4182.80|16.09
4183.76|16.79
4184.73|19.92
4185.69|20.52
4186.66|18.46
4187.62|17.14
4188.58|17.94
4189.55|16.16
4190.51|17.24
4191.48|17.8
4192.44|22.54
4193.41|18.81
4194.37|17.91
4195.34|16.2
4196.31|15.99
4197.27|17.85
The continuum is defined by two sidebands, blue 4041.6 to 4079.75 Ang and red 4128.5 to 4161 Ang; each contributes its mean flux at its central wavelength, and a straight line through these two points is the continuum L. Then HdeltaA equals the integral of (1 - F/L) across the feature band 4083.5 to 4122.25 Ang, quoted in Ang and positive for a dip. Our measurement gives -1.0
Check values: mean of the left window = 17.6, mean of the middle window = 18.2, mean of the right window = 17.8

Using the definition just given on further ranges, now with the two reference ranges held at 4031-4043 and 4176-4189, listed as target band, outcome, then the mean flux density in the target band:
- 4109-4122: -1.4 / 18.8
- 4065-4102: -1.8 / 18.1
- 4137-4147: -1.5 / 19.4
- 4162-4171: -0.7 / 18.1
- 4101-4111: 0.3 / 16.6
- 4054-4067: 0.2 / 17.1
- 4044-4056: -0.1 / 17.7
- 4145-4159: -0.2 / 17.1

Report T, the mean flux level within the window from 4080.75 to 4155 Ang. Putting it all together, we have 17.9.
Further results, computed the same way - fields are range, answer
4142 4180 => 17.5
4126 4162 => 17.5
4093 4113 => 17.3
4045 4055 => 17.9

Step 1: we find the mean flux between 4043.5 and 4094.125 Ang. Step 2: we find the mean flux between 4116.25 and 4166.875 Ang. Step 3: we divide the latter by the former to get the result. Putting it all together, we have 0.99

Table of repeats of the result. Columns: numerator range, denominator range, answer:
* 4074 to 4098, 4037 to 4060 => 1.07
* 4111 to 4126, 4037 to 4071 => 1.06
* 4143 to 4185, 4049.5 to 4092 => 0.96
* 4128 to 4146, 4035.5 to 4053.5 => 1.05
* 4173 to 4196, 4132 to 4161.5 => 0.98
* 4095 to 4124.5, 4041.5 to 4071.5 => 1.01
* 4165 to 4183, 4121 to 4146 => 0.94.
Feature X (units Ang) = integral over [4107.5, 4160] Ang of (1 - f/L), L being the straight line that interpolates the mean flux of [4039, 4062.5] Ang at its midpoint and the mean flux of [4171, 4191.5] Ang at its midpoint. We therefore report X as -1.90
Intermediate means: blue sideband 17.5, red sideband 17.1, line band 17.9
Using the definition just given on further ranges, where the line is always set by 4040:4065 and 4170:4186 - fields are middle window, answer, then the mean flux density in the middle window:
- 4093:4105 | 0.4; 16.8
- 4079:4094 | -1.2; 18.7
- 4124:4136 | 0.2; 16.9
